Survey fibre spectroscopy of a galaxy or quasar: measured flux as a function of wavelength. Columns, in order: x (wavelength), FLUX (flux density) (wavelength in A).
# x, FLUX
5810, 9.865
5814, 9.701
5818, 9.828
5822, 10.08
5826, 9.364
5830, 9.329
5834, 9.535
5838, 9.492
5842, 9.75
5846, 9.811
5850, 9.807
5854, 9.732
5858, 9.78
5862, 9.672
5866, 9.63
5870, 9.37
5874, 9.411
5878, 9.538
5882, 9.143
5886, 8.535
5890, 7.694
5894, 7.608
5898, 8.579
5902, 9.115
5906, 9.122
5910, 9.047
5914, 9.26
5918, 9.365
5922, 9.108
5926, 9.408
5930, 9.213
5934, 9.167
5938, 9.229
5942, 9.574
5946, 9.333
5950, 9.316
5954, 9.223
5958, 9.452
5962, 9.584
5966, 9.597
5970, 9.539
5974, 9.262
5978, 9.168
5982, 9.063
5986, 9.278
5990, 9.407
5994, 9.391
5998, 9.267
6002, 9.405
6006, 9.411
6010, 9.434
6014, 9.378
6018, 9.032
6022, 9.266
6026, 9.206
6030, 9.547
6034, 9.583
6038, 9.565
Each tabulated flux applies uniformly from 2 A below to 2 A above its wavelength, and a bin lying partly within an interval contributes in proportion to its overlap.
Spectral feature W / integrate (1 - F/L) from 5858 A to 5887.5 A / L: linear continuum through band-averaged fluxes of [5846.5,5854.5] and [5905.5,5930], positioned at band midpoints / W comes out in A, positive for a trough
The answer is 0.7 A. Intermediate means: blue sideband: 9.78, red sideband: 9.22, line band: 9.37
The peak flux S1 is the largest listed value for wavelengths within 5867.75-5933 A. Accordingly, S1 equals 9.538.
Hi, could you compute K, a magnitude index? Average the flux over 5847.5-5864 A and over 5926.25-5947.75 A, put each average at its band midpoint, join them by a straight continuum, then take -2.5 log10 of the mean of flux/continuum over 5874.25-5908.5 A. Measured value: 0.10 mag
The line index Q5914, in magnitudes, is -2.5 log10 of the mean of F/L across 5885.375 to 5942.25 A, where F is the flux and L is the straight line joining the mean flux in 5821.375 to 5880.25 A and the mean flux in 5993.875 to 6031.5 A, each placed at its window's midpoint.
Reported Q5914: 0.07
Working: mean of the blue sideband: 9.61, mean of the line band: 8.92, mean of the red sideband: 9.33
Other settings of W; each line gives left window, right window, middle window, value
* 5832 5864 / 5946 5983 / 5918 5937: 0.46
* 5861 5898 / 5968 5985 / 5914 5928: -0.35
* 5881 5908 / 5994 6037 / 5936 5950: -0.81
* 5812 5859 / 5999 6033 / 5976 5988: 0.30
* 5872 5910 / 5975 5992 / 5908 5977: -2.35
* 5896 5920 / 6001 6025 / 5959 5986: -0.42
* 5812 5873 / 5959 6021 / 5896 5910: 0.84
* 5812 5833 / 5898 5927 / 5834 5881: -0.80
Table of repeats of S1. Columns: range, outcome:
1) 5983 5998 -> 9.407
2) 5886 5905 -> 9.115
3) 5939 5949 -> 9.574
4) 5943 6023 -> 9.597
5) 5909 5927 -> 9.408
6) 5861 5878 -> 9.672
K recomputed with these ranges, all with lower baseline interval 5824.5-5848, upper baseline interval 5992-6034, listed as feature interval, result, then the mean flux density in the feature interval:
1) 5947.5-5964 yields 0.00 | 9.39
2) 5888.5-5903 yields 0.16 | 8.21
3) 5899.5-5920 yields 0.03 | 9.17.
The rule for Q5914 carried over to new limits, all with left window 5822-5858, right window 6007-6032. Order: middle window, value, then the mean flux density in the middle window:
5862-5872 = 0.006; 9.53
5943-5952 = 0.011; 9.35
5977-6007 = 0.008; 9.3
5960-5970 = -0.019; 9.58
